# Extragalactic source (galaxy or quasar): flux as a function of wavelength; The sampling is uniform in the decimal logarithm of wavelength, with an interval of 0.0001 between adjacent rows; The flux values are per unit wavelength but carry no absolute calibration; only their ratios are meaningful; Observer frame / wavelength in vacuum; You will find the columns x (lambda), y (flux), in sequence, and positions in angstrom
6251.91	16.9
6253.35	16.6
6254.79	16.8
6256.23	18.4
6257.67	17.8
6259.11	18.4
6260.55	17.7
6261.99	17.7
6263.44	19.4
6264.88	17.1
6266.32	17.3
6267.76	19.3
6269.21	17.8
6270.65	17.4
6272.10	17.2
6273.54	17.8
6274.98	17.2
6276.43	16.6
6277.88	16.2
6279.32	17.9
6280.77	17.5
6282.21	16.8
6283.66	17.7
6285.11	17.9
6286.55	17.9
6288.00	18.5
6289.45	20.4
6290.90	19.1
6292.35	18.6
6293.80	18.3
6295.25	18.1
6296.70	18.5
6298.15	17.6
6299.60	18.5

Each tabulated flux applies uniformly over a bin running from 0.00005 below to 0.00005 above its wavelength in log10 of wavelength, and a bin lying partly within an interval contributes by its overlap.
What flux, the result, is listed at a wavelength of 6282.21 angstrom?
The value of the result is 16.8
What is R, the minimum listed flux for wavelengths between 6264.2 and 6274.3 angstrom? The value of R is 17.1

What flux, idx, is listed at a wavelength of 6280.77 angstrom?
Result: 17.5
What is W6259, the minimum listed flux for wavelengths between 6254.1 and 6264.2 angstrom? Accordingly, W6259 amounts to 16.8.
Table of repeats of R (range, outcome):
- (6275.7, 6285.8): 16.2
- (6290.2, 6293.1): 18.6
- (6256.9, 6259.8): 17.8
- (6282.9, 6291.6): 17.7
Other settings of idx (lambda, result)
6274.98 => 17.2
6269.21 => 17.8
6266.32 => 17.3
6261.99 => 17.7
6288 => 18.5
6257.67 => 17.8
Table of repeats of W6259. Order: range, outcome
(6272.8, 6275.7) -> 17.2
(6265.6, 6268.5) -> 17.3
